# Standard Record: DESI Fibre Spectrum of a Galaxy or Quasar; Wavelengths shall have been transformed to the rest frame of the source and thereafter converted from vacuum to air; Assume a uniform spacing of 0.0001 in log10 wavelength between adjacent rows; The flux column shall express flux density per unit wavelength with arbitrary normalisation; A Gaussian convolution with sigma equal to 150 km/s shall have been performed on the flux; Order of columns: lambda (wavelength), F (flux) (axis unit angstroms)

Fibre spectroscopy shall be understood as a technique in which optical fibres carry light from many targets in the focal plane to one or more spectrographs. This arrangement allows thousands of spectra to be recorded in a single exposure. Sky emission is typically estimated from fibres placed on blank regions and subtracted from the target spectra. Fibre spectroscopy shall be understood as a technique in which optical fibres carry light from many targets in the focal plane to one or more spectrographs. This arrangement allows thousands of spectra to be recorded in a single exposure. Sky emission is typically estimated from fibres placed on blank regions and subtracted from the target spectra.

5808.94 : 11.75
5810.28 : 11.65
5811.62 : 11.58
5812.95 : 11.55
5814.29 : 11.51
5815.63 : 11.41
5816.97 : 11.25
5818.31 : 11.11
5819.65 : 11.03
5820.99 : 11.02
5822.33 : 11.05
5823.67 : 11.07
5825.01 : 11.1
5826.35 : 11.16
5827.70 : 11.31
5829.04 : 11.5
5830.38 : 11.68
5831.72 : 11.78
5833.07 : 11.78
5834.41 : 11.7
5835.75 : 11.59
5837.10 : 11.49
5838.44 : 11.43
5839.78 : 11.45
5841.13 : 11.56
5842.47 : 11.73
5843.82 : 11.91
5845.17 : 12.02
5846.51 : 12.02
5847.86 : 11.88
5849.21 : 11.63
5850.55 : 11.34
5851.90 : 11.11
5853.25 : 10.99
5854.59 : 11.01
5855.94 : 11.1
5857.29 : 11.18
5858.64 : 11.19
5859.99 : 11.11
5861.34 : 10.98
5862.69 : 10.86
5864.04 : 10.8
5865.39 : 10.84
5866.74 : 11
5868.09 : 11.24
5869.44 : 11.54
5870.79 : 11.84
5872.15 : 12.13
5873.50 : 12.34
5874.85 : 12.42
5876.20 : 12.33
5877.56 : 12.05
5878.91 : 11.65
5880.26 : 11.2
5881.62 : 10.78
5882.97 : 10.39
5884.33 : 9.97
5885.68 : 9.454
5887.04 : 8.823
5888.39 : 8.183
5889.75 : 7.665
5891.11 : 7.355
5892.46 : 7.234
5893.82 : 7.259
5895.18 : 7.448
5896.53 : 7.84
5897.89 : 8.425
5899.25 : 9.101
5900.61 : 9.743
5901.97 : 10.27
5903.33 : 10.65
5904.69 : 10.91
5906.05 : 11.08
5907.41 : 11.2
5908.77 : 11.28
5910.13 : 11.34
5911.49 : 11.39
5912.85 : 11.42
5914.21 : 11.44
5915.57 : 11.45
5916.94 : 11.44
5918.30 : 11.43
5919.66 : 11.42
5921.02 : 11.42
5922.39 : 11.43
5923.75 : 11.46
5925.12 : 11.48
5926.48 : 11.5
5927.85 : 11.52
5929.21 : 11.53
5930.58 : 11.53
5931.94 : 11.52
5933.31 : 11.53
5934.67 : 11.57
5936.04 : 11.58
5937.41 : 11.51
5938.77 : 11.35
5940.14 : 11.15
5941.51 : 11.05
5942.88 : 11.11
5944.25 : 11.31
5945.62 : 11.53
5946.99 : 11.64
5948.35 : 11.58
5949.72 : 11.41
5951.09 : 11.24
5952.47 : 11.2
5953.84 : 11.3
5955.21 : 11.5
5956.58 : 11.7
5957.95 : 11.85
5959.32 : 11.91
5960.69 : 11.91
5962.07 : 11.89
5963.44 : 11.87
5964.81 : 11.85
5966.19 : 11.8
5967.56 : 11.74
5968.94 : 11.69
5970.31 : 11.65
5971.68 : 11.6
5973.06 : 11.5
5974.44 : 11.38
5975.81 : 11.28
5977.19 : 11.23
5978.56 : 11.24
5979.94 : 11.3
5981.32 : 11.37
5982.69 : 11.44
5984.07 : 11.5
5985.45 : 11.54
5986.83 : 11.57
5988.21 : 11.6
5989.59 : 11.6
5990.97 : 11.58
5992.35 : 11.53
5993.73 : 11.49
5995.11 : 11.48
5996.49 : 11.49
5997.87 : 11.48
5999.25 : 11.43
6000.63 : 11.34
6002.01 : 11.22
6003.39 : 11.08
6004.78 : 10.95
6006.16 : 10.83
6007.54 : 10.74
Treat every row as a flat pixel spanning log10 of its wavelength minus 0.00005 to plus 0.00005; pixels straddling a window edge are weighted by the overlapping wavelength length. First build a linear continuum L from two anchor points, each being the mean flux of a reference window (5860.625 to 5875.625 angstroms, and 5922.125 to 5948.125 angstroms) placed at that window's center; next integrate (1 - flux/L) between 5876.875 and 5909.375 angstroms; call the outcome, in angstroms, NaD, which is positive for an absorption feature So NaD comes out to 5.3 angstroms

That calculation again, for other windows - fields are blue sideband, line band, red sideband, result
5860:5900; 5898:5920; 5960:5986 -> -0.7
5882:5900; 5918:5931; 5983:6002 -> -2.8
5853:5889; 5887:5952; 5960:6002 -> 3.7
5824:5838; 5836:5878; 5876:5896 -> -4.1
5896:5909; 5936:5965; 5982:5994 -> -1.7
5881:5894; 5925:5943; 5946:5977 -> -1.5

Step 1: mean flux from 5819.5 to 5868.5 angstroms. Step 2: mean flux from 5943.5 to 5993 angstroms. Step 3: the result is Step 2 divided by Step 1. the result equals 1.0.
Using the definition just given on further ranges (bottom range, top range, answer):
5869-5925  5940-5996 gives 1.10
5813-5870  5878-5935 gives 0.91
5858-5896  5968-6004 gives 1.11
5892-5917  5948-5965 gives 1.16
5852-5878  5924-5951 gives 1.00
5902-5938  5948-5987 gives 1.02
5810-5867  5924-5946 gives 1.01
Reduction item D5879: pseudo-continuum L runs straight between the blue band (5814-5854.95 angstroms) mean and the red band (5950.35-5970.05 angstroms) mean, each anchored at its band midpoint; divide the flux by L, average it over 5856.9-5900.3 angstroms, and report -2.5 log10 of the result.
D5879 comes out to 0.13 mag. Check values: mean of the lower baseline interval 11.4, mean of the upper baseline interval 11.7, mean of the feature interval 10.2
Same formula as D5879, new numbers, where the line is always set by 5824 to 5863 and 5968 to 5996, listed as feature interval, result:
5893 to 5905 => 0.263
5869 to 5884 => -0.020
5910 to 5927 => 0.002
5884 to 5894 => 0.358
